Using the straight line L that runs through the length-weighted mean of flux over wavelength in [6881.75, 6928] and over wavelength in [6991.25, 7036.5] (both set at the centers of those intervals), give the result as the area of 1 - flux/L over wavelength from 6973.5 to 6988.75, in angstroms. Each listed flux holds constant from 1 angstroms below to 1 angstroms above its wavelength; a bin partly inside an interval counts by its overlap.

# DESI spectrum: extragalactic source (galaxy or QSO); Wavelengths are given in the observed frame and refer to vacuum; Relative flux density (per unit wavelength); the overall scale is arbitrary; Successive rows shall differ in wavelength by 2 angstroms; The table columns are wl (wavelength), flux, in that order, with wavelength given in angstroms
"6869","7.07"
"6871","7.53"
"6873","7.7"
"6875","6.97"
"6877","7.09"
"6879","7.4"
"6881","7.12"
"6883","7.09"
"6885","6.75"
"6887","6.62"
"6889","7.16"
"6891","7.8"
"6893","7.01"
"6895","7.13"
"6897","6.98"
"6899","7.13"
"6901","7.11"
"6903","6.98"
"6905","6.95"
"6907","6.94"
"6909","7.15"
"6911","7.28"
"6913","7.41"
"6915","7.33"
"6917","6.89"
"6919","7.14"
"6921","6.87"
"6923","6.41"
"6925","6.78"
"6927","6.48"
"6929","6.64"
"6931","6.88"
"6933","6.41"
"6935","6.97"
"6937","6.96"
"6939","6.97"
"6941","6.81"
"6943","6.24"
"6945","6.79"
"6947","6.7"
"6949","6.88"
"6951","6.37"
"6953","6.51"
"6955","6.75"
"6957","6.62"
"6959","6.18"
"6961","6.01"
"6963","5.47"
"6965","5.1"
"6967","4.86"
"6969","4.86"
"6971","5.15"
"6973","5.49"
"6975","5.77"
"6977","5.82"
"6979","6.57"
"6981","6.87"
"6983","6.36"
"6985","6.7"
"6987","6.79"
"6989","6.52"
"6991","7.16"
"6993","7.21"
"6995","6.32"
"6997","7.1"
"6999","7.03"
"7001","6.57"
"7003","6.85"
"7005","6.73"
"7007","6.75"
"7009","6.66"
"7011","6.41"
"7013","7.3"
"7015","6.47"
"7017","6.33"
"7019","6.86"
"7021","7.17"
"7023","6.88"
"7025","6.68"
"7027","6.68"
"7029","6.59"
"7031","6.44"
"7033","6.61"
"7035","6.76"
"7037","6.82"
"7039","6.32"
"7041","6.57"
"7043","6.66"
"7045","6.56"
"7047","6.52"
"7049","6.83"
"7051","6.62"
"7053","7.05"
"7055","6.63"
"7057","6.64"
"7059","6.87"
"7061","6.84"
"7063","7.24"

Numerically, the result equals 1.0 angstroms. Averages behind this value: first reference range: 7.02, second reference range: 6.75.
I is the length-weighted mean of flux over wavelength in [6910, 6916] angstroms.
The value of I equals 7.34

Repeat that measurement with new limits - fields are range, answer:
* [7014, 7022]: 6.71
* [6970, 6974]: 5.32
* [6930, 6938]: 6.8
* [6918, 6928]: 6.74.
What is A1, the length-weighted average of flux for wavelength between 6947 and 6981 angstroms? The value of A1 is 5.95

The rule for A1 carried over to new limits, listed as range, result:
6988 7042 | 6.73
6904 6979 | 6.46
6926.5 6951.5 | 6.71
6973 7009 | 6.62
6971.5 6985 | 6.15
